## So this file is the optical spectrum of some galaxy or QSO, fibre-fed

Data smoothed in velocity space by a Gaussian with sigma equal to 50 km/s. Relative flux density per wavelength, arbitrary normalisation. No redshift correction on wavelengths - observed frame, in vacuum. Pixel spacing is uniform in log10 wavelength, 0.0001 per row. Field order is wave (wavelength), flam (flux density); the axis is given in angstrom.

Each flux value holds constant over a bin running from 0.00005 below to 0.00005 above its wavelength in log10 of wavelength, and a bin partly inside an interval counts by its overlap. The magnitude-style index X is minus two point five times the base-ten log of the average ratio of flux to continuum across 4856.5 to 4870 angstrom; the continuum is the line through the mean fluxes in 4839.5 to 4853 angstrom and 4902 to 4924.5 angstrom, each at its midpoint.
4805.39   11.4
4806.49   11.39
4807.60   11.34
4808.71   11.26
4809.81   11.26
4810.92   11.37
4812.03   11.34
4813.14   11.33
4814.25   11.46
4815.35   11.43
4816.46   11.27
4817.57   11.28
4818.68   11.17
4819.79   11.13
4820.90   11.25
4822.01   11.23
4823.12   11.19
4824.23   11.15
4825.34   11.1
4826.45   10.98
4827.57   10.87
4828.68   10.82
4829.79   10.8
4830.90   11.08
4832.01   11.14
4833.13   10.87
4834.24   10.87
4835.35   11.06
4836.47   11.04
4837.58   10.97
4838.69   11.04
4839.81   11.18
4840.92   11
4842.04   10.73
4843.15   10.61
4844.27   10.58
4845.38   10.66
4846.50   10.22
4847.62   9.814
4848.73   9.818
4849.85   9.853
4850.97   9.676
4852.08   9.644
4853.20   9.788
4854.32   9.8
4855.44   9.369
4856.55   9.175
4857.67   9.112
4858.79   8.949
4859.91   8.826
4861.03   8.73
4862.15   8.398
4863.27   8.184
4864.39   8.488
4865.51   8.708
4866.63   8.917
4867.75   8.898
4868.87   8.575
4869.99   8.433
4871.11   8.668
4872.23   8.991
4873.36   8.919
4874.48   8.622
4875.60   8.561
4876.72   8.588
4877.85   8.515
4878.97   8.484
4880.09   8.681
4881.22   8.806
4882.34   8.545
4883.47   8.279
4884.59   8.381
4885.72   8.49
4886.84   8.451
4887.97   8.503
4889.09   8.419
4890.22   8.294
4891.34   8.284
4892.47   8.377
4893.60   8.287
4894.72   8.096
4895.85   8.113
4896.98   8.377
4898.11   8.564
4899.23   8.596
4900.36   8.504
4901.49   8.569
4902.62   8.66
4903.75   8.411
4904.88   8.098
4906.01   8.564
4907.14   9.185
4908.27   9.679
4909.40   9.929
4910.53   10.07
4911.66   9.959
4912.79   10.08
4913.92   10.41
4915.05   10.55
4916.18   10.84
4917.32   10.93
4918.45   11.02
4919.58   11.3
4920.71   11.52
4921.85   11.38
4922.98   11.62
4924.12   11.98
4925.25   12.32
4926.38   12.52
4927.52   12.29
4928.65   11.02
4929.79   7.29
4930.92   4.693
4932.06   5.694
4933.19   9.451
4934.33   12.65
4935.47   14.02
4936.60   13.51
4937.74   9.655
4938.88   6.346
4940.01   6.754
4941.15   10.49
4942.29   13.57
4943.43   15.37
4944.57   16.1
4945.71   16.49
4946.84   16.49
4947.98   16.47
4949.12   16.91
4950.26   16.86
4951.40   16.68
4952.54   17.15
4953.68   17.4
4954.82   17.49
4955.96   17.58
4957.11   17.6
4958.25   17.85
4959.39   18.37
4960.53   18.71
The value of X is 0.18 mag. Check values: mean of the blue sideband 10.3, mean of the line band 8.72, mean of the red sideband 10.2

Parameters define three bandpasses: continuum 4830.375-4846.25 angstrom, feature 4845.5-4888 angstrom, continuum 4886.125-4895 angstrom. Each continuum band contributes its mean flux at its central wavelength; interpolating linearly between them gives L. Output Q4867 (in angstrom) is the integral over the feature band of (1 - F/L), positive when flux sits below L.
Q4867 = 2.54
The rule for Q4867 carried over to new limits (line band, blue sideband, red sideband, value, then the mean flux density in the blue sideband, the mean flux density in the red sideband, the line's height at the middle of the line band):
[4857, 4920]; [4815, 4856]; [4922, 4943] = 9.6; 10.7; 10.4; 10.5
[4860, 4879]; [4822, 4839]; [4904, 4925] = 3.7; 11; 10.4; 10.7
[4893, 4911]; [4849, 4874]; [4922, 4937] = 2.3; 9.01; 10.7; 10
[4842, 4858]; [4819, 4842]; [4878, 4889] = 0.3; 11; 8.51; 10.1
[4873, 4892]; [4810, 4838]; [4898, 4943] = 3.6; 11.1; 10.1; 10.5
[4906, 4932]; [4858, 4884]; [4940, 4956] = 5.3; 8.64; 15.7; 13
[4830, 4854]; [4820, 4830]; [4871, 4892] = -0.6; 11.1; 8.55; 10.3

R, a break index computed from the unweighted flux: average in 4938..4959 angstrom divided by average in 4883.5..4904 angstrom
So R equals 1.8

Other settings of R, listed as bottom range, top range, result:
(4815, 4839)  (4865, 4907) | 0.77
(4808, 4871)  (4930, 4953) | 1.23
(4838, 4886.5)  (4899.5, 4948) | 1.16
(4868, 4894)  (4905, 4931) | 1.23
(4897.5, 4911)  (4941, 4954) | 1.80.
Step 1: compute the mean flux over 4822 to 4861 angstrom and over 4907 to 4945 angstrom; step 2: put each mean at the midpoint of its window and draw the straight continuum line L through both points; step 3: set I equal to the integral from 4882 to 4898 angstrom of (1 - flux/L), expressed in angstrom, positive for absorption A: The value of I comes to 3.4 angstrom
